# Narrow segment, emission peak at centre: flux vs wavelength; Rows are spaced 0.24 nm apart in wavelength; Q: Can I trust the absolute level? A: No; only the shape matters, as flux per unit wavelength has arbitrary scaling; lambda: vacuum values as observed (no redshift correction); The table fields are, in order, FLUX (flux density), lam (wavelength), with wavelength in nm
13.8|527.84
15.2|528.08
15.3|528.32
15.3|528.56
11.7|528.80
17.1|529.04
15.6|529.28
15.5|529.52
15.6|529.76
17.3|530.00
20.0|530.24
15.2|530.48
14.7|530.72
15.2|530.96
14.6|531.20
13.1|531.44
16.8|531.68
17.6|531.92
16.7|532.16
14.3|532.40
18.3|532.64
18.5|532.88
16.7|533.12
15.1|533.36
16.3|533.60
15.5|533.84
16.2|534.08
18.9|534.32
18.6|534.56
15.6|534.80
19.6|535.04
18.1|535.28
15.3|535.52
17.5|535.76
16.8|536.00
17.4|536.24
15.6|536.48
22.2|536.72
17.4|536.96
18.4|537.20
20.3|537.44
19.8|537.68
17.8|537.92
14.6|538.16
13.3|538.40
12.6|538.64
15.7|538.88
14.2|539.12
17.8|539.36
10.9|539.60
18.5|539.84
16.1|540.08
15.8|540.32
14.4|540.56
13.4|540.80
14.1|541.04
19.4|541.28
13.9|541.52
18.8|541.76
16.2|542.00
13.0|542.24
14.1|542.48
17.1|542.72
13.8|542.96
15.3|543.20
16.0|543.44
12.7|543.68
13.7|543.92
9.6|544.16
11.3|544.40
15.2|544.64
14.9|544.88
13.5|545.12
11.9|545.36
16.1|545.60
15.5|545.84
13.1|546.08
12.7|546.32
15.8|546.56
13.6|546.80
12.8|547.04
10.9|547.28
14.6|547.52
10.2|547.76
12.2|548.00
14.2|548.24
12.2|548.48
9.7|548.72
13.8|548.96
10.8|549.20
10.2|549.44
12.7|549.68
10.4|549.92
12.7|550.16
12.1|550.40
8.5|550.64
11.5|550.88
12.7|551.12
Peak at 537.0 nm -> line C III]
